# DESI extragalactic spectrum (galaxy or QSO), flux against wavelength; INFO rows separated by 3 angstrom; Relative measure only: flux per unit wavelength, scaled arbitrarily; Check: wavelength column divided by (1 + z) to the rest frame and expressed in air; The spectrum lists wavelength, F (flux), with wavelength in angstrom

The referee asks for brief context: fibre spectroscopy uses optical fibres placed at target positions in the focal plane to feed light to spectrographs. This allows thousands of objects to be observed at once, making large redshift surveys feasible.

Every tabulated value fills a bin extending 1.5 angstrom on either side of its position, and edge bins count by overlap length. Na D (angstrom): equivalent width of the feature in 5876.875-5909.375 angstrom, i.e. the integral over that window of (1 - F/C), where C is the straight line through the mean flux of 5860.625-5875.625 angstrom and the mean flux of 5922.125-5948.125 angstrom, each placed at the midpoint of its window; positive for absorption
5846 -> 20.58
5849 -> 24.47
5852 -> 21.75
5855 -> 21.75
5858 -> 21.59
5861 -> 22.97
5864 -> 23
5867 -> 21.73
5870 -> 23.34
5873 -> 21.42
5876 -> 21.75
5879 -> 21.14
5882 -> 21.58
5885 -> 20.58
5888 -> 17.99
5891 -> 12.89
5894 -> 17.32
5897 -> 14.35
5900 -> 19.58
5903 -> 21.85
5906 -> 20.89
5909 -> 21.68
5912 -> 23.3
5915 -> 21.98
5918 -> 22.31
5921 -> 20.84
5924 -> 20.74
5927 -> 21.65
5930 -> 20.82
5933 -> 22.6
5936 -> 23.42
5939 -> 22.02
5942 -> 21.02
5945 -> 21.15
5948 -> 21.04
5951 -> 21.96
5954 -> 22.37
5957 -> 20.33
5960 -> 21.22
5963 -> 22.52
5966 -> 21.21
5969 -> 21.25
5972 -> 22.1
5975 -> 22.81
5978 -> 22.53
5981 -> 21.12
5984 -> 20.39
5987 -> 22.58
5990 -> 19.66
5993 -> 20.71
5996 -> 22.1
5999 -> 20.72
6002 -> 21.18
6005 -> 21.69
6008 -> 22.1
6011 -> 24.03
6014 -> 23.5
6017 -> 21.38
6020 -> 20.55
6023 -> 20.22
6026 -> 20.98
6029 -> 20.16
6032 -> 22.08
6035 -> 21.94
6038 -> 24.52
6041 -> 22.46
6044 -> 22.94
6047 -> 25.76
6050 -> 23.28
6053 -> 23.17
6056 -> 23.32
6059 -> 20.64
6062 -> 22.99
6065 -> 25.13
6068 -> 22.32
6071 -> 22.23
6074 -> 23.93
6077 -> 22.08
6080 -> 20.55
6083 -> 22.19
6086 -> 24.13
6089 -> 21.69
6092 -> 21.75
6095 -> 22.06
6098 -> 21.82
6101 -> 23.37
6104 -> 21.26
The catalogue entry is 4.5 angstrom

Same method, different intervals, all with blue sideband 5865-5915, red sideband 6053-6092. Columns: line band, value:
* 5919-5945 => -1.1 angstrom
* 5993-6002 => 0.1 angstrom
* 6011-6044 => 0.1 angstrom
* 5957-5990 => -0.5 angstrom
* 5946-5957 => -0.3 angstrom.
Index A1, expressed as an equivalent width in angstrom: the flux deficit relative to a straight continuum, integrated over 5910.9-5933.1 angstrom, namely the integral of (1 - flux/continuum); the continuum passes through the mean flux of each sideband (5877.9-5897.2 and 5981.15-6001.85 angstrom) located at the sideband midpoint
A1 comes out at -3.01 angstrom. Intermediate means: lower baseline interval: 18.2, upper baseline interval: 21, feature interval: 21.7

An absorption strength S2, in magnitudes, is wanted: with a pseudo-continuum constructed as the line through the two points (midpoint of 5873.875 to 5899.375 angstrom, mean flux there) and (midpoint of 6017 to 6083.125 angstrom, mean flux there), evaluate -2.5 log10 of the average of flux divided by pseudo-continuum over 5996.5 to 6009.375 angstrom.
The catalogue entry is -0.01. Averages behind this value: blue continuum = 18.6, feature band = 21.5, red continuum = 22.4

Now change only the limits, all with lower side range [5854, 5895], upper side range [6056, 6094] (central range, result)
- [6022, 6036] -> 0.05 mag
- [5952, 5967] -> -0.01 mag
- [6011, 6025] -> 0.01 mag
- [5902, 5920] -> -0.05 mag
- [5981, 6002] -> 0.04 mag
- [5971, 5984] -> -0.02 mag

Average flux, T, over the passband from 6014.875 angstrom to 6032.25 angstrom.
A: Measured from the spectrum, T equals 20.9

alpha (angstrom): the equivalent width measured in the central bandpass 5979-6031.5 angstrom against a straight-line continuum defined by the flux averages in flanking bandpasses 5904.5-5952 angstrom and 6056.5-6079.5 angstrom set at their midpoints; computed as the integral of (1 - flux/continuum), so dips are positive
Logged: 2.05 angstrom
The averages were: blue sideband 21.7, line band 21.4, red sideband 22.7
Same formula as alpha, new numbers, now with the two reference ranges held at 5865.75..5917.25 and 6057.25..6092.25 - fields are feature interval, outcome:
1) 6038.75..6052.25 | -0.91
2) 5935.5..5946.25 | -0.49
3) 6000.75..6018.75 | -0.51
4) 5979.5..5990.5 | 0.17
